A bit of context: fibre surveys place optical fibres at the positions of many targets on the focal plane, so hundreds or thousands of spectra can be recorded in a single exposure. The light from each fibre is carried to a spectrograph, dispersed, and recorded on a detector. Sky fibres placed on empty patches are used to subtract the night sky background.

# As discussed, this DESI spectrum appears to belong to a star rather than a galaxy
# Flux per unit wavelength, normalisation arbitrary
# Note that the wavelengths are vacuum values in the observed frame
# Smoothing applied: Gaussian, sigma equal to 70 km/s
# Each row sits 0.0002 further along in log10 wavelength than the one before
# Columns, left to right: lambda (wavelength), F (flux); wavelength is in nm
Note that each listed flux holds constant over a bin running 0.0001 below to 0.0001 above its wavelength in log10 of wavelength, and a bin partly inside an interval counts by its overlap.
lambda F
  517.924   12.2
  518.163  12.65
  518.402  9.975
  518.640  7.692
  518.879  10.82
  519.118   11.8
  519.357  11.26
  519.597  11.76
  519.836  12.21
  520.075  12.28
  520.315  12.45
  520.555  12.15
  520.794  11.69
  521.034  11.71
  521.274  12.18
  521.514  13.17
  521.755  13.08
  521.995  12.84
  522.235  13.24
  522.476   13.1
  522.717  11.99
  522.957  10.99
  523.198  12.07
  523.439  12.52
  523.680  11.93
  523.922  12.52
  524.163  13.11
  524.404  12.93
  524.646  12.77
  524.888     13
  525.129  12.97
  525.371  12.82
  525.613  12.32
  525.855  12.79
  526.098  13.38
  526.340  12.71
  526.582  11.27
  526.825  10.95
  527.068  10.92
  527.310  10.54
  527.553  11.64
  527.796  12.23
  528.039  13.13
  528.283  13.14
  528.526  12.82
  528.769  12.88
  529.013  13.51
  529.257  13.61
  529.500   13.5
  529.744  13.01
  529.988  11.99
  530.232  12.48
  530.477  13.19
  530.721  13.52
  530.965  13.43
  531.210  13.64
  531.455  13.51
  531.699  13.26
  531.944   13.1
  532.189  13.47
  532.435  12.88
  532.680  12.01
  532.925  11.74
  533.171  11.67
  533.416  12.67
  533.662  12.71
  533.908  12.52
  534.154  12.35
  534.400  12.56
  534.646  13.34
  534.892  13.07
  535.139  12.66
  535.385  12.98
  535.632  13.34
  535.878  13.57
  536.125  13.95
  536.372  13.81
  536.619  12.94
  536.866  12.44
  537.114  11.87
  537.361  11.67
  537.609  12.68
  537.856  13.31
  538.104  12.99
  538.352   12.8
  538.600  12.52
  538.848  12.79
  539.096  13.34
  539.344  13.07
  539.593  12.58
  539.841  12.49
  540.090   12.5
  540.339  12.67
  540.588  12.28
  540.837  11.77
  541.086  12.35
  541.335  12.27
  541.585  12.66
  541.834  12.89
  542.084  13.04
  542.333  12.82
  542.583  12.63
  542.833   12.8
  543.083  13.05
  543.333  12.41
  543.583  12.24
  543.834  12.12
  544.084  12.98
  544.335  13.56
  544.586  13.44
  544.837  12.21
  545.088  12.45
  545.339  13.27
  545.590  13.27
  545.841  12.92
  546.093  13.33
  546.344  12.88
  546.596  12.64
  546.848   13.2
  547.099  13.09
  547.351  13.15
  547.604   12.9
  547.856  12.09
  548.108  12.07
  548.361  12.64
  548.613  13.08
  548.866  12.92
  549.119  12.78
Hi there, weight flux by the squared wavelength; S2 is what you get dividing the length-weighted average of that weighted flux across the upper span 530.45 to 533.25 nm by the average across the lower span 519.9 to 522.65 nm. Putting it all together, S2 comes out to 1.1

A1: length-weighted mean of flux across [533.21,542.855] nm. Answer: 12.8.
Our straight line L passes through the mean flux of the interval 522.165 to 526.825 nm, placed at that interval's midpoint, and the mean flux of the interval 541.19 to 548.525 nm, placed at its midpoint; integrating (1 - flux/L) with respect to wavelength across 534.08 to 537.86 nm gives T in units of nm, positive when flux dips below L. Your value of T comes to -0.071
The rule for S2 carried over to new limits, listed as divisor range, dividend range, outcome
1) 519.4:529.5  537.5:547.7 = 1.10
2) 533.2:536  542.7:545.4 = 1.03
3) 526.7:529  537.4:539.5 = 1.11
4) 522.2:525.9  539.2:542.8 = 1.07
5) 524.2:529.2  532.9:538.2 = 1.06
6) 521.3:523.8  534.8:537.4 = 1.09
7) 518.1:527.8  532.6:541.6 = 1.11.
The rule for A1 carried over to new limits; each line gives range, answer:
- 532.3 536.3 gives 12.8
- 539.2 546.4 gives 12.7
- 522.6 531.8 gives 12.6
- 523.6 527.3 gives 12.4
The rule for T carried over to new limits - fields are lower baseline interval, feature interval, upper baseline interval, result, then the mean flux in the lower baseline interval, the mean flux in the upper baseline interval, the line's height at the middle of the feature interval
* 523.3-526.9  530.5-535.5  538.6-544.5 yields -0.101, 12.5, 12.7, 12.6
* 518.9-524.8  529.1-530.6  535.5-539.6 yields -0.042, 12.3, 12.9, 12.6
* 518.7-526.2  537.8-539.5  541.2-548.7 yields -0.038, 12.3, 12.8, 12.7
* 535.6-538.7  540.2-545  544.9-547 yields 0.115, 12.9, 13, 13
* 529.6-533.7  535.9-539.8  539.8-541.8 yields -0.101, 12.8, 12.4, 12.5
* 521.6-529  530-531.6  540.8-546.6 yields -0.085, 12.4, 12.8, 12.5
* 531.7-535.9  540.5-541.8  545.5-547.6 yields 0.061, 12.7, 13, 12.9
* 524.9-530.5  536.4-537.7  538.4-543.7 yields 0.018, 12.5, 12.6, 12.6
